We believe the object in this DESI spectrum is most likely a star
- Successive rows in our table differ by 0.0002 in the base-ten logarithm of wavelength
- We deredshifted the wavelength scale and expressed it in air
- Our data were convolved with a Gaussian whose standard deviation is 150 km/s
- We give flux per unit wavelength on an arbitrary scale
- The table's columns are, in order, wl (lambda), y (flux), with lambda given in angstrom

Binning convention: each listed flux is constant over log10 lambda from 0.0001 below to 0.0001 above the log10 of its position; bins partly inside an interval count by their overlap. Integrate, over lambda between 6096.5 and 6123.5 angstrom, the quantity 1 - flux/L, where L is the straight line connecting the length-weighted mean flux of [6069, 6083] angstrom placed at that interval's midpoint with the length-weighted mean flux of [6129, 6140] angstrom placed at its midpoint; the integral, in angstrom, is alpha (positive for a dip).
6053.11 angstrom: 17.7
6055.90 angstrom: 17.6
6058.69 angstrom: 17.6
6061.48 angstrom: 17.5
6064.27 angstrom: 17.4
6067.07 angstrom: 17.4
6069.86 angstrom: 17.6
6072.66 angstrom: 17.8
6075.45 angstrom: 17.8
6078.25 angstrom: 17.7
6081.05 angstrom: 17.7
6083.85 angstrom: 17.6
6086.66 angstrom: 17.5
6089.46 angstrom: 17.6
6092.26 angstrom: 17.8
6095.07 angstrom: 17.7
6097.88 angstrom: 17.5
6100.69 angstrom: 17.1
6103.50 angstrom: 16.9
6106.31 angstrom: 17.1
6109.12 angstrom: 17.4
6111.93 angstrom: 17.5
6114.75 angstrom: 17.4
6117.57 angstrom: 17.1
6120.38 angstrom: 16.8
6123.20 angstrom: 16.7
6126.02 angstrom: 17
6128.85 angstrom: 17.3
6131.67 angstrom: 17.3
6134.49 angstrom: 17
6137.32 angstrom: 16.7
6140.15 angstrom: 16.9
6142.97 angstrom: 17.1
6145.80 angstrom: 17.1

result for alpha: 0.23 angstrom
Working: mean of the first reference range 17.7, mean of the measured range 17.2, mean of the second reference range 17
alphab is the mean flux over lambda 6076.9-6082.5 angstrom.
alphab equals 17.7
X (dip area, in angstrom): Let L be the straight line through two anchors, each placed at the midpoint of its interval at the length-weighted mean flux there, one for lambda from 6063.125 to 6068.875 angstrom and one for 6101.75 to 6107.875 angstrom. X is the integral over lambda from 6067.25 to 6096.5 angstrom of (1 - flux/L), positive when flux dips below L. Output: -0.7 angstrom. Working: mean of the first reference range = 17.4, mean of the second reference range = 17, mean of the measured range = 17.7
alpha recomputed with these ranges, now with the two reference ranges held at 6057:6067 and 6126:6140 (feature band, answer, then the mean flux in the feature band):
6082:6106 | -0.2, 17.4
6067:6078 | -0.2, 17.7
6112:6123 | 0.0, 17.1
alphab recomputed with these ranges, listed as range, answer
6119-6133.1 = 17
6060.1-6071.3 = 17.5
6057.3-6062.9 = 17.6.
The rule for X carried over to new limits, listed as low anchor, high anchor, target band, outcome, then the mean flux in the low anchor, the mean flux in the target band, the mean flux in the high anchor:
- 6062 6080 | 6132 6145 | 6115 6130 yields 0.1 angstrom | 17.6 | 17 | 17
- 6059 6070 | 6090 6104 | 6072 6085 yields -0.2 angstrom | 17.5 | 17.7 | 17.4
